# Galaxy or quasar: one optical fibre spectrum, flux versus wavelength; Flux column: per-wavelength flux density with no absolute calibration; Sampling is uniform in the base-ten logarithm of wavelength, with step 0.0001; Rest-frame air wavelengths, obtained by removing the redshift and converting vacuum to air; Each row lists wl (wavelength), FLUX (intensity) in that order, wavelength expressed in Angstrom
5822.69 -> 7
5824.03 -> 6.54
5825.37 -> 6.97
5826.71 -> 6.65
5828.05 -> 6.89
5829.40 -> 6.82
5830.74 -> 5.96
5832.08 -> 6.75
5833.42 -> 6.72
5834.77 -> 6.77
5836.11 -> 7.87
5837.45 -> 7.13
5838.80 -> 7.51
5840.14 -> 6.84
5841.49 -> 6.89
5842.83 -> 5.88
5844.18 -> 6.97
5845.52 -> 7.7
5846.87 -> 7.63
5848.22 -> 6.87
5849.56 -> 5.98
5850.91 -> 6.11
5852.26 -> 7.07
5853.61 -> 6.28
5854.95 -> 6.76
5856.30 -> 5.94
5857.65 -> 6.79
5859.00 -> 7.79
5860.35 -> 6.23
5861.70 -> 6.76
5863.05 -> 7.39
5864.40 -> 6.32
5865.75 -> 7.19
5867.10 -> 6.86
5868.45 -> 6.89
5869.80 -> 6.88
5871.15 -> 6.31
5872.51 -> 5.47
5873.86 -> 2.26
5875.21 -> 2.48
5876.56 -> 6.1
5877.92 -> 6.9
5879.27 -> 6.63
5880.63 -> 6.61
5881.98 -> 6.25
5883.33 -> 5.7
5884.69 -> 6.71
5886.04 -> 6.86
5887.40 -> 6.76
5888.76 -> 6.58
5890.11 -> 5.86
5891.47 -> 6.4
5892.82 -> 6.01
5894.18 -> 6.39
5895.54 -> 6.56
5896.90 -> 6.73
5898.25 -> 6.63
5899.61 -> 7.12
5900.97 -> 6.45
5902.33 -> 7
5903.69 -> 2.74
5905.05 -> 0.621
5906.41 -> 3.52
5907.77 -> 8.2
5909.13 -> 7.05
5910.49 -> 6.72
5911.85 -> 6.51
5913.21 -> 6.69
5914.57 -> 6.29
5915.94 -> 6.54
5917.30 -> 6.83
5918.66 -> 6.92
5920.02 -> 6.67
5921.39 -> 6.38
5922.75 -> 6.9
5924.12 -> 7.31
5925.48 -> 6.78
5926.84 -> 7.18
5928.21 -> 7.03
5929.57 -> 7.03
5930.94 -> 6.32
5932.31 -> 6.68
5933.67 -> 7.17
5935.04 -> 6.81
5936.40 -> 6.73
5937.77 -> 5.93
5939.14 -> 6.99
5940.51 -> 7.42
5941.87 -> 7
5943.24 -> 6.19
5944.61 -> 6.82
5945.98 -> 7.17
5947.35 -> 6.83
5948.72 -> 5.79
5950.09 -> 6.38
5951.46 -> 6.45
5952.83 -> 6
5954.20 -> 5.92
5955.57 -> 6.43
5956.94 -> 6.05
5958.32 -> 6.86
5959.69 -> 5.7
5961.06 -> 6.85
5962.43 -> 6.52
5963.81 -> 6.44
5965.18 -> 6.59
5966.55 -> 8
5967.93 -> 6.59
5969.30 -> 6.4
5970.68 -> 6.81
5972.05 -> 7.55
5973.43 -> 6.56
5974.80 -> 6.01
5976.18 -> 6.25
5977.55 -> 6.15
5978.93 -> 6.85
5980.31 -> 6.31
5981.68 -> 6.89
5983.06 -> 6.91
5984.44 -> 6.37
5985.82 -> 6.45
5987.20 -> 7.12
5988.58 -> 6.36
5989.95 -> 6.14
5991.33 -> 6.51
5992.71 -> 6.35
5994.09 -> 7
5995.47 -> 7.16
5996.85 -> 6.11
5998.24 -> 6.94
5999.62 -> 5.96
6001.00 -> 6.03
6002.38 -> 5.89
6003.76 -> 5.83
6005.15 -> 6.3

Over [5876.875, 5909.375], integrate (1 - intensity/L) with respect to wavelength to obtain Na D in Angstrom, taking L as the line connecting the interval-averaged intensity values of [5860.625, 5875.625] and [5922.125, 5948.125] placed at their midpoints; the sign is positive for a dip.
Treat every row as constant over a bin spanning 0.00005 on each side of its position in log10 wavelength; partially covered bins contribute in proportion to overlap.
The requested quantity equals 1.0 Angstrom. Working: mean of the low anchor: 5.96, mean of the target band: 6.08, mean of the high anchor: 6.85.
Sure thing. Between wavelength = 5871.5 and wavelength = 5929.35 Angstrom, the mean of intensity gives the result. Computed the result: 6.14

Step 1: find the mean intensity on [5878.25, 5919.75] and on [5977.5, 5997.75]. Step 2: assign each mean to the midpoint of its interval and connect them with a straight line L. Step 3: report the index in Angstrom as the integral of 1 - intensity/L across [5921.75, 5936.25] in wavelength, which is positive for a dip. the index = -1.29 Angstrom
